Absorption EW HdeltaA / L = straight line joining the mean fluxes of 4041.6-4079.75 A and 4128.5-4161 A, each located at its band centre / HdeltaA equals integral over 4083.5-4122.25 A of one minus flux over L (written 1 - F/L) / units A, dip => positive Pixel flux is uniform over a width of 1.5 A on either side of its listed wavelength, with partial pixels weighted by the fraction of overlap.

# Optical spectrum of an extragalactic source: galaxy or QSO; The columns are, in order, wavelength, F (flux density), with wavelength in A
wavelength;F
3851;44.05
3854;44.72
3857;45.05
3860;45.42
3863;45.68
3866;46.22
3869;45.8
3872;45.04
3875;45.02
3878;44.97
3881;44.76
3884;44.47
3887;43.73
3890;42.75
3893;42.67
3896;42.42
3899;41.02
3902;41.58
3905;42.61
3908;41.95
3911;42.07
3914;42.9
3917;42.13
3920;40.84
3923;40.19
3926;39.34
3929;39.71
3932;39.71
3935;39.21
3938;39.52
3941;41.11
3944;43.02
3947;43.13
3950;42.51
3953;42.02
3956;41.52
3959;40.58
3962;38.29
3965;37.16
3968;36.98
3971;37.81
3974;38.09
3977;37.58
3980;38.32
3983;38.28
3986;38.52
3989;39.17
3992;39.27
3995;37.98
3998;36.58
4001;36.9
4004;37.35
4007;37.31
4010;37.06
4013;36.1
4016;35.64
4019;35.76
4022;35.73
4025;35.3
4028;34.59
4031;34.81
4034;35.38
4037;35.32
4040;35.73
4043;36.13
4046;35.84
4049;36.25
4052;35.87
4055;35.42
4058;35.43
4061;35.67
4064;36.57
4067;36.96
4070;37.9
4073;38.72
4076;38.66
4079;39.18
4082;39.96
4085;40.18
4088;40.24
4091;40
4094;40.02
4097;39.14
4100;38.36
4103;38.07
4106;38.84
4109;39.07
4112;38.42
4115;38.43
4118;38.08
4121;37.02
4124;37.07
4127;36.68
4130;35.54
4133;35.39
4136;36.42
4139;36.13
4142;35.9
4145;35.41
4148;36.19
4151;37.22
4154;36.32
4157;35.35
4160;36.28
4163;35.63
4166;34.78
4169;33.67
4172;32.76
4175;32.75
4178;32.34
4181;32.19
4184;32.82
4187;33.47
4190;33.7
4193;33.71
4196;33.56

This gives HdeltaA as -2.7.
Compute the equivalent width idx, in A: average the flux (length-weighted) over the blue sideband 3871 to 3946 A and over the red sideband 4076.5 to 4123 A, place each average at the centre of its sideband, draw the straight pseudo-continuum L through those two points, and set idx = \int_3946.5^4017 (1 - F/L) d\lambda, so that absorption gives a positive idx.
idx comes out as 4.2 A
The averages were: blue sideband 42.1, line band 38.5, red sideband 39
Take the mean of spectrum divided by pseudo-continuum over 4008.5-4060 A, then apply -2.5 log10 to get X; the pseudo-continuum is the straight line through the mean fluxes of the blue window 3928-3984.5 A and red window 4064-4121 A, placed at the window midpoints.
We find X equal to 0.10 mag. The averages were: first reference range 39.7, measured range 35.7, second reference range 38.8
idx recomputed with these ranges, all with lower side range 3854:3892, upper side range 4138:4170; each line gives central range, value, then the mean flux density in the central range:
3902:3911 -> 0.34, 42.1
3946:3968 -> 0.90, 40.4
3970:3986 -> 1.31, 38.1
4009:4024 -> 1.57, 36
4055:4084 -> 0.66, 37.6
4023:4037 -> 1.65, 35.1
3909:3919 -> 0.29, 42.3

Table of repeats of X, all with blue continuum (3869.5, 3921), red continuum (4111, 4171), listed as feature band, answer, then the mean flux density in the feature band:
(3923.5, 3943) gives 0.06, 39.9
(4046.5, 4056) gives 0.08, 35.9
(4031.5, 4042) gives 0.11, 35.4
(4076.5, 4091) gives -0.06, 39.8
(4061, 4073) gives 0.03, 37.2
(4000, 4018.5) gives 0.09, 36.7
